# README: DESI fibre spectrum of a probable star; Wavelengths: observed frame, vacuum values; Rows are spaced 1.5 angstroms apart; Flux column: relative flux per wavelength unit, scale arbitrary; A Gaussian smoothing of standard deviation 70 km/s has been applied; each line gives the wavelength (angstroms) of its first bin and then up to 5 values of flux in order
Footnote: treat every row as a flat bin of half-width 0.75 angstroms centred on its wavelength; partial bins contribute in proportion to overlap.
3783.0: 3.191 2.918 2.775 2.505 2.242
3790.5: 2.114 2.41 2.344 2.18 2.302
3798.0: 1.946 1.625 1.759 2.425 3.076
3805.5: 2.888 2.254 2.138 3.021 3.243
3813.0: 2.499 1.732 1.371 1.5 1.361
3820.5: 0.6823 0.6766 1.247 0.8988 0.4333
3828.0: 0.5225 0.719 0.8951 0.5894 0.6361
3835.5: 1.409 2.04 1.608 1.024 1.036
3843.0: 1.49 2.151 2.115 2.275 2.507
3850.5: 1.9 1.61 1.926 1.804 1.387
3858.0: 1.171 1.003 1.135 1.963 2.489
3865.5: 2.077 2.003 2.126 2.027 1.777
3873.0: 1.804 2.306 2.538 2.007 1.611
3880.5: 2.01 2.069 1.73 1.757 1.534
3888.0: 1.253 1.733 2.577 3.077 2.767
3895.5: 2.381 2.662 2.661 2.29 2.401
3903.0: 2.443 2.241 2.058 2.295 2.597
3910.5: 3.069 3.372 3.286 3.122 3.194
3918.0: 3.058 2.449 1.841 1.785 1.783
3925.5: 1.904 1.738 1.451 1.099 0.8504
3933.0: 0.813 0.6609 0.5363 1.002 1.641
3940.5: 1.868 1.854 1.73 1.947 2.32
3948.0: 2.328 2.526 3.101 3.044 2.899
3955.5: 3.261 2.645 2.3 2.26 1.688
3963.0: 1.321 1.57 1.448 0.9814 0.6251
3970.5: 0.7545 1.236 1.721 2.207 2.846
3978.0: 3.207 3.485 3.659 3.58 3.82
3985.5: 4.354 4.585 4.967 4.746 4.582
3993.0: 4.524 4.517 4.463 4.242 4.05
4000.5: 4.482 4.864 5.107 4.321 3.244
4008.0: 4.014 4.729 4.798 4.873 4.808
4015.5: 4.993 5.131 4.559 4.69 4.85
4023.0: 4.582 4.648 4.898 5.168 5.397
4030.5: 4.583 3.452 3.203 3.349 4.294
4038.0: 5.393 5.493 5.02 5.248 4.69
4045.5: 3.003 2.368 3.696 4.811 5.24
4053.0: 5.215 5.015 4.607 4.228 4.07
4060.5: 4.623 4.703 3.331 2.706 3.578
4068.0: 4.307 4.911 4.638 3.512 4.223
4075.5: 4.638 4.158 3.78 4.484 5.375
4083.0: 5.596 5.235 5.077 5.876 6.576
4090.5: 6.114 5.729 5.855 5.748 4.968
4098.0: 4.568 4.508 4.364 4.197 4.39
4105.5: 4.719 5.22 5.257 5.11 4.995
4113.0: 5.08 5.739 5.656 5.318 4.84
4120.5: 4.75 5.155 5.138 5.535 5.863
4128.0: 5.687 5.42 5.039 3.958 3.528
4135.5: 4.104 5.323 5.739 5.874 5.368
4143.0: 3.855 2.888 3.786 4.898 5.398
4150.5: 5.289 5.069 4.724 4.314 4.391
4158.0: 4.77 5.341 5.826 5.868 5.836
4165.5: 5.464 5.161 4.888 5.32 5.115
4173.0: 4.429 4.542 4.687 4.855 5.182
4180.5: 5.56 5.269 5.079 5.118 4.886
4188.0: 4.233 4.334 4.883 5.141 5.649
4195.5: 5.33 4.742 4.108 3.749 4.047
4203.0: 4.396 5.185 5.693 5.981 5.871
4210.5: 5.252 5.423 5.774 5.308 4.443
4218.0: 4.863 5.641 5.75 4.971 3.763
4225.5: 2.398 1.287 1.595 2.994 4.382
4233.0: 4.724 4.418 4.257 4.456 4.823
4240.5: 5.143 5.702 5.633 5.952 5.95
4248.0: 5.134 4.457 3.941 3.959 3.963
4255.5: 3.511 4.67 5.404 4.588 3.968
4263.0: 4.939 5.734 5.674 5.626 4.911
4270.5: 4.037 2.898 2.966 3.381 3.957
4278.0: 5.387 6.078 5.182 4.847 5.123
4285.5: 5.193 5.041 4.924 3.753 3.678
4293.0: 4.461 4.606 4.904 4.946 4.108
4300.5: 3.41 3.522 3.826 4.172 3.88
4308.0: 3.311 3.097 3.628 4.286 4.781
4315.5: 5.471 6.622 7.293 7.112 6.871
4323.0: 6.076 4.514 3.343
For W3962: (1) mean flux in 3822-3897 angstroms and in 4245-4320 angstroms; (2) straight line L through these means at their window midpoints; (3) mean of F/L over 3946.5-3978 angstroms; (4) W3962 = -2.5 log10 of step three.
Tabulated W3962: 0.15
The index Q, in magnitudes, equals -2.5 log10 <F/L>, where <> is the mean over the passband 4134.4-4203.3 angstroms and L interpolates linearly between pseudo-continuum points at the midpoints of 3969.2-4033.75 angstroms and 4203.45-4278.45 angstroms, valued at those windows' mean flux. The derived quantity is -0.10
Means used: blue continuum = 4.09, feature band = 4.88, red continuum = 4.61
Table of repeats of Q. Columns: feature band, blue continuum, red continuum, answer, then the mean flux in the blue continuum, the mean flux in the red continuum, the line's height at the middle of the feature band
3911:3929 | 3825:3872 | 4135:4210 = -0.08 mag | 1.53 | 4.95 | 2.29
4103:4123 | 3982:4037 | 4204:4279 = -0.12 mag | 4.48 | 4.62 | 4.54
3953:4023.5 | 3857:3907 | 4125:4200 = -0.11 mag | 2.05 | 4.94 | 3.14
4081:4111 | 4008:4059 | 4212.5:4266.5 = -0.15 mag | 4.56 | 4.56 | 4.56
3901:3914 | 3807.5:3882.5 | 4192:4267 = -0.22 mag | 1.65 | 4.7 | 2.15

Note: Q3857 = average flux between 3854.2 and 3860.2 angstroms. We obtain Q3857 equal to 1.35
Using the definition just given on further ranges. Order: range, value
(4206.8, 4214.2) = 5.66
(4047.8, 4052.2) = 4.58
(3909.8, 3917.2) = 3.21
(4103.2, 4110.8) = 4.93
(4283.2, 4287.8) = 5.11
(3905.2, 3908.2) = 2.18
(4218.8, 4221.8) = 5.68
